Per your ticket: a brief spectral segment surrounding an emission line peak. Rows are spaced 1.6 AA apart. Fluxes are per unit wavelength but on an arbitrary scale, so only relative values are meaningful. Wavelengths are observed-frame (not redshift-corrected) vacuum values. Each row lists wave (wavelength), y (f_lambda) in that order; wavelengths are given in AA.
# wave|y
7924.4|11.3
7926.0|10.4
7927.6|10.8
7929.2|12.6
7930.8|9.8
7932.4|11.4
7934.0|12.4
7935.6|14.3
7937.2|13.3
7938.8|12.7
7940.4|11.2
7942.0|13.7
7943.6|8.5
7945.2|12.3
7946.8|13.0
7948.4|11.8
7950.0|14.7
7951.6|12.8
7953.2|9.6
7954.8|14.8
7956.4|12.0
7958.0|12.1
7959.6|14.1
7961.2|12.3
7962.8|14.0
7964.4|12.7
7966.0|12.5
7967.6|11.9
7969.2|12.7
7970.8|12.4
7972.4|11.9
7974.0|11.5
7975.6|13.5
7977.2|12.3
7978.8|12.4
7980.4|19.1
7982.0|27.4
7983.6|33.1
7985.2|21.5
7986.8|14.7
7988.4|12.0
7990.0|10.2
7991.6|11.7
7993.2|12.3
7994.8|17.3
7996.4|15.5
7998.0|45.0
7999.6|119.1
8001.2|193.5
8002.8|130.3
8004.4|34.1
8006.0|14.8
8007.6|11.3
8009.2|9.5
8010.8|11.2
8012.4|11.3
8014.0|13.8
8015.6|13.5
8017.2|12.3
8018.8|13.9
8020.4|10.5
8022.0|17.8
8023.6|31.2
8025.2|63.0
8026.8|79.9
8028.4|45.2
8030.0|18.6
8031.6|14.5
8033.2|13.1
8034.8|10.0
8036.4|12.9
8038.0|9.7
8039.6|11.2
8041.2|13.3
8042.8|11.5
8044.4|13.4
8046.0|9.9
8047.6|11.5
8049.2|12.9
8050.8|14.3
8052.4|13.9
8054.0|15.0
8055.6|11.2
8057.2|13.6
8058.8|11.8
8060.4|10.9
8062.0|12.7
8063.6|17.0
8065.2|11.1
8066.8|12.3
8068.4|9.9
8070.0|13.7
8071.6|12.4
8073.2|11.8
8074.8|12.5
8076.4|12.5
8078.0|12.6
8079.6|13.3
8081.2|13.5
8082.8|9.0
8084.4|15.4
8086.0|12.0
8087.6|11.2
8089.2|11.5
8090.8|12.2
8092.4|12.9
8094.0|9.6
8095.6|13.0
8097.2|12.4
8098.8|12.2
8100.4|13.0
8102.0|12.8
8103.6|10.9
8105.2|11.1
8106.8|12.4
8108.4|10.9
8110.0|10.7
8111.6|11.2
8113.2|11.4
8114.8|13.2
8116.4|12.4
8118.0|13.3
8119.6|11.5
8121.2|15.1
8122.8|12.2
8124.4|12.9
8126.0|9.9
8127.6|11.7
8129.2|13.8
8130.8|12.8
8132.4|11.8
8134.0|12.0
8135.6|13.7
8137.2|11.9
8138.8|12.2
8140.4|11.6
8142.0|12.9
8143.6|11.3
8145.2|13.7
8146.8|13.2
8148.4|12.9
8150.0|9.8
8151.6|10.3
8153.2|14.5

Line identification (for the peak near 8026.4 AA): [N II] 6583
